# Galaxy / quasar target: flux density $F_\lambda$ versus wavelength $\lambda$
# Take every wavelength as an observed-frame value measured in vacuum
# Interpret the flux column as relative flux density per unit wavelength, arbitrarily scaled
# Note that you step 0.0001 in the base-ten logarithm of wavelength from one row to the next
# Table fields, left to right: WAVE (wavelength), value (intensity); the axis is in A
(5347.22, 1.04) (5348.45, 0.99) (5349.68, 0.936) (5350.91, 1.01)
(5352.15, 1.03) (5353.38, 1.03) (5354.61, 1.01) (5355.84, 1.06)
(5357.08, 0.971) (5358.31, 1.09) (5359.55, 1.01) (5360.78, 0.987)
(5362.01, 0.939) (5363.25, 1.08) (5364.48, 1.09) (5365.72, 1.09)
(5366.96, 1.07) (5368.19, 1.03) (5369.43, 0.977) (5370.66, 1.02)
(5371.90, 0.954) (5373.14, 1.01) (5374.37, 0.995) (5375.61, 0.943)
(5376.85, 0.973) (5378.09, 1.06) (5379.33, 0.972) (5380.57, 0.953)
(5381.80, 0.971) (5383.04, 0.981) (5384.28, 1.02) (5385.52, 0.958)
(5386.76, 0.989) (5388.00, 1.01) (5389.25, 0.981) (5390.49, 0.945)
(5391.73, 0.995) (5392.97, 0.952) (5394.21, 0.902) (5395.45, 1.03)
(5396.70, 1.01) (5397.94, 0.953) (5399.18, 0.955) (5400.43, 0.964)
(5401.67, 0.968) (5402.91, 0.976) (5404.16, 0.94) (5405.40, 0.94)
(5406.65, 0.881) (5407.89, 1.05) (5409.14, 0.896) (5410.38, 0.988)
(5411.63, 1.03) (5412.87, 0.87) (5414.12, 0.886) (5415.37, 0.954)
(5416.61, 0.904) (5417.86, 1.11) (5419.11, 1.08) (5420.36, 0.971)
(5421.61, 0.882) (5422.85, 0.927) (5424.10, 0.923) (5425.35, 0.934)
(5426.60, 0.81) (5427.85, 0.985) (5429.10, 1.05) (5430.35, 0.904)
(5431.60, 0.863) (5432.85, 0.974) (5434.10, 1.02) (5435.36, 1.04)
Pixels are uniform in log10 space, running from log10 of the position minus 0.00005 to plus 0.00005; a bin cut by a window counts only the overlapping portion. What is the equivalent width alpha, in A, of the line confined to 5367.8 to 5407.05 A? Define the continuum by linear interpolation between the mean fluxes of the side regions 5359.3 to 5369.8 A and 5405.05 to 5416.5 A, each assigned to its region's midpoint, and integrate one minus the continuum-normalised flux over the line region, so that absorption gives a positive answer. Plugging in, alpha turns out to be 0.5 A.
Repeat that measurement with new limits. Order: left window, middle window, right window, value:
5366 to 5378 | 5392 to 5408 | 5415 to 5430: 0.29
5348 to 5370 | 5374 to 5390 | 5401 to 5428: 0.12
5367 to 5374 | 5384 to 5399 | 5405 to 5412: 0.07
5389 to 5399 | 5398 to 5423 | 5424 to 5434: -0.13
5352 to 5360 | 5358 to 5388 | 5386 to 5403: -0.04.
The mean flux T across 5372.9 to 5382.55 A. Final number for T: 0.984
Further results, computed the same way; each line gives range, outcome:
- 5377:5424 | 0.969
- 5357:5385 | 1.01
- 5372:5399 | 0.98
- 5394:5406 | 0.966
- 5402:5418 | 0.952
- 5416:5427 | 0.952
